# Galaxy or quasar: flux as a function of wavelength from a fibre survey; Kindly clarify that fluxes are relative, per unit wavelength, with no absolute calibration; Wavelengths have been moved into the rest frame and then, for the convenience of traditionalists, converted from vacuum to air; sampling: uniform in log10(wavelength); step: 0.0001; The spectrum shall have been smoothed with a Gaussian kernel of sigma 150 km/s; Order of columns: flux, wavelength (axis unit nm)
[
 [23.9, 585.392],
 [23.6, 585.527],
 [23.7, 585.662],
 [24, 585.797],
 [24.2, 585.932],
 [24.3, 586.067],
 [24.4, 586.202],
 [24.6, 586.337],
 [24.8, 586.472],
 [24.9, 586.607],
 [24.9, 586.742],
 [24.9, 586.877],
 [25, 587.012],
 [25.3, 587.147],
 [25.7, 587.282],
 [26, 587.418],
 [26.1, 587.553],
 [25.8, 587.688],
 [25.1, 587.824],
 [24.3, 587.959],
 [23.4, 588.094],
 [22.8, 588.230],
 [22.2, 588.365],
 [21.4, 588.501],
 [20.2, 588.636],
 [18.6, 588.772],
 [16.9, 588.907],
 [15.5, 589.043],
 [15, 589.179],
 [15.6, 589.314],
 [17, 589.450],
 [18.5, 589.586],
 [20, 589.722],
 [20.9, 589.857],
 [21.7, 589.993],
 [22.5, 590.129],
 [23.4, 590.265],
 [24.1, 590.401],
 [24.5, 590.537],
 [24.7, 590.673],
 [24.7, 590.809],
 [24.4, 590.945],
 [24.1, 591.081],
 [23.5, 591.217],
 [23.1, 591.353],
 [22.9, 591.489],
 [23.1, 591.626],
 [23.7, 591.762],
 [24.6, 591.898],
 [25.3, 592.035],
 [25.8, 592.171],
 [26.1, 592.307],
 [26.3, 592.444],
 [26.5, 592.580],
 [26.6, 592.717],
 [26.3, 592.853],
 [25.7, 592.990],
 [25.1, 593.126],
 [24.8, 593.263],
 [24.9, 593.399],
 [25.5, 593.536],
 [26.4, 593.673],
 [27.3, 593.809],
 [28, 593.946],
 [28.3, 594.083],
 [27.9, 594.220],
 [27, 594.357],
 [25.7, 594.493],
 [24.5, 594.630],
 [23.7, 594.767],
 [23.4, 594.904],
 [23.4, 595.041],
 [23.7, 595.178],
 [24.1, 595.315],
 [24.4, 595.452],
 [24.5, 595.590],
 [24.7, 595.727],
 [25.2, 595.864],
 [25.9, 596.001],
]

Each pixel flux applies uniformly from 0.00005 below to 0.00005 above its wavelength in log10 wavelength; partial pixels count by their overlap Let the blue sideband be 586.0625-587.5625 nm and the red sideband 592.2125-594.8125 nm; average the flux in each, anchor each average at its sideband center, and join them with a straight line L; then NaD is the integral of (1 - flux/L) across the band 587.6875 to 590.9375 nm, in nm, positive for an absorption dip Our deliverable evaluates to 0.55 nm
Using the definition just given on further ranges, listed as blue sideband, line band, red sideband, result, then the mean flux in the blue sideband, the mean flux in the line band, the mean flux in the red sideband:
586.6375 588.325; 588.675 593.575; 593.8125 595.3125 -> 0.476 nm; 24.9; 22.8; 25.6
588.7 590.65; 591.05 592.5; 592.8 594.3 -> -0.067 nm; 19.7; 24.4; 26.4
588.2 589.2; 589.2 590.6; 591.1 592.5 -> 0.041 nm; 19.1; 20.6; 24.4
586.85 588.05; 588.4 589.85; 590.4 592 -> 0.389 nm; 25.3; 18.1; 24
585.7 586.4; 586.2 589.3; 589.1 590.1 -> -0.170 nm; 24.3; 22.8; 18.5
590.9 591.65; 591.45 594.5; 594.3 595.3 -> -0.239 nm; 23.5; 25.8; 24.5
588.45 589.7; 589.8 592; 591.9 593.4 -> -0.182 nm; 17.7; 23.5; 25.8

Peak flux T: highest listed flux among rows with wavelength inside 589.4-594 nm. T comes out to 28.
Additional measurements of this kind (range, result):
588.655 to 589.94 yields 20.9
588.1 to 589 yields 22.8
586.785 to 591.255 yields 26.1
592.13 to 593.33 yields 26.6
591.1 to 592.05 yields 25.3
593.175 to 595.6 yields 28.3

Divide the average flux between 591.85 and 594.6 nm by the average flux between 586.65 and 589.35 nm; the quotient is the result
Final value 1.2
